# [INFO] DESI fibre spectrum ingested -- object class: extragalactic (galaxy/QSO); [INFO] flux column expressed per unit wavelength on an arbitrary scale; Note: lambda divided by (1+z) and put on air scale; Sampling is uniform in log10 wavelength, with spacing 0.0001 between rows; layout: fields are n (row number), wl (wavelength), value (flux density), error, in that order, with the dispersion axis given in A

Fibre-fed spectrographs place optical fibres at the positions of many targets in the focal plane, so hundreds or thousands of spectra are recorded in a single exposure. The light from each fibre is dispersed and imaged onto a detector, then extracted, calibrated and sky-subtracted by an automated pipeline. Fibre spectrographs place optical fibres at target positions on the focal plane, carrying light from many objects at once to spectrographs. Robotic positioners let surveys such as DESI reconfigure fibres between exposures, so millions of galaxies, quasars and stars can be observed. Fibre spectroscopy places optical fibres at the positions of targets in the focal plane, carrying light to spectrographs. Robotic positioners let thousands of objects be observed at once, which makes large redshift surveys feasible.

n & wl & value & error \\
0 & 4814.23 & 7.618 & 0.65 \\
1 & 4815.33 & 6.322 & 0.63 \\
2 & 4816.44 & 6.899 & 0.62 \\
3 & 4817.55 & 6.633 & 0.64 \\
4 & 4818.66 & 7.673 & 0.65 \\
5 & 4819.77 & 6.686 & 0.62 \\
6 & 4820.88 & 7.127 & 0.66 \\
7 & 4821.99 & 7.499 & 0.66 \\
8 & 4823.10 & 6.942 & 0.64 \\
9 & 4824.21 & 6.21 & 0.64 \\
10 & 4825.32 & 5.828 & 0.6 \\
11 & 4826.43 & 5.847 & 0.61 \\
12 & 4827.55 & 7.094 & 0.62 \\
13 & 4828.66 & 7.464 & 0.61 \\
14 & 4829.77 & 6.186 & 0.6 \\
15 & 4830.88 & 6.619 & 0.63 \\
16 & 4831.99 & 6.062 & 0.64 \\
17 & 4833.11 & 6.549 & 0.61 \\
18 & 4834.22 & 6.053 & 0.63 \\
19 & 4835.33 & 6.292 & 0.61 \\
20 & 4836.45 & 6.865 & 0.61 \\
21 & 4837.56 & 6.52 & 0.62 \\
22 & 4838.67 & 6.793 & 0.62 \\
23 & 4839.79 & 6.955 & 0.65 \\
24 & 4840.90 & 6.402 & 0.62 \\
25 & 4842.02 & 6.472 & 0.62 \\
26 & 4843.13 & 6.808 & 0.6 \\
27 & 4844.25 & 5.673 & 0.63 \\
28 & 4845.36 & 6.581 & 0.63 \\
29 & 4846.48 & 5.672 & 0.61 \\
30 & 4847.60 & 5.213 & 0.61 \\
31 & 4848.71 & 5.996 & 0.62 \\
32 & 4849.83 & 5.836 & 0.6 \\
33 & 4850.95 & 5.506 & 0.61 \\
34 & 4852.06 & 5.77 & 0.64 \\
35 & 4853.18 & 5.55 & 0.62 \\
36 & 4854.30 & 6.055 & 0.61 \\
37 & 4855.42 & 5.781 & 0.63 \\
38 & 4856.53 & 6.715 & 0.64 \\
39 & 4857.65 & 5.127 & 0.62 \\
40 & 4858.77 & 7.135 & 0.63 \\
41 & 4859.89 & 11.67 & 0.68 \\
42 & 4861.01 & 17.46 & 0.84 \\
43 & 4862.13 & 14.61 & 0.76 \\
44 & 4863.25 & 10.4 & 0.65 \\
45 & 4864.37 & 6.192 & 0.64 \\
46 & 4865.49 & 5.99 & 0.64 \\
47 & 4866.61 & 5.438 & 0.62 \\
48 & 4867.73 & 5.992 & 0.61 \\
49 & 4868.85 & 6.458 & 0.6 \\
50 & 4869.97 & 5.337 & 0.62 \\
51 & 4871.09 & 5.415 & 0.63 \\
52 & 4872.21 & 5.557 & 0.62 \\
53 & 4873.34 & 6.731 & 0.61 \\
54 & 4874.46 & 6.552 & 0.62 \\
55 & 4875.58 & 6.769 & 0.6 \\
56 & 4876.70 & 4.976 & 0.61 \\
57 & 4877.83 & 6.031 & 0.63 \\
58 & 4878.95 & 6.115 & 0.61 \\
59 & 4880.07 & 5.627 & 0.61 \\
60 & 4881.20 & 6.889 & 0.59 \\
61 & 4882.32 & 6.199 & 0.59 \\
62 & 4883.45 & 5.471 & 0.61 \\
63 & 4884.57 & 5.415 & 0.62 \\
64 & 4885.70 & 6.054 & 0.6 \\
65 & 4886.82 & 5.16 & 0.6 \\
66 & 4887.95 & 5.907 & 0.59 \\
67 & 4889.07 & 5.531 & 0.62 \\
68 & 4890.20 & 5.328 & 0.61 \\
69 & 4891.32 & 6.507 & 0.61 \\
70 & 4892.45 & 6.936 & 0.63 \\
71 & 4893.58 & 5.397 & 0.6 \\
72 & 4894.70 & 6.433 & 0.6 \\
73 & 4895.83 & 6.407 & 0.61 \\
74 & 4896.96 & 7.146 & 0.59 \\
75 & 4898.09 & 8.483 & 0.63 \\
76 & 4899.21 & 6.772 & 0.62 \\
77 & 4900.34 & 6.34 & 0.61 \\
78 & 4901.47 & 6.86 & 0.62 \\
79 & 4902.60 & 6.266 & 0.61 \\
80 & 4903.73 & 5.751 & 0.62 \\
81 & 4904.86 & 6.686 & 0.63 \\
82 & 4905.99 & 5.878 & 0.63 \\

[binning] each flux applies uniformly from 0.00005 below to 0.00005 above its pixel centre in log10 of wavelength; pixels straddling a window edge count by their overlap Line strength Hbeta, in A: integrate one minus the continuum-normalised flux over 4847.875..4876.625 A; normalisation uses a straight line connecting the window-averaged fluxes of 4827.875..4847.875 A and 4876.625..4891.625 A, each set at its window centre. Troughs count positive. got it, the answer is -4.9 A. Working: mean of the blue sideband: 6.42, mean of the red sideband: 5.82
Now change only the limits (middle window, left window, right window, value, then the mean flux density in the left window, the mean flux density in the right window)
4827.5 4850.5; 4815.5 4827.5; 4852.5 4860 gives 1.0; 6.73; 6.55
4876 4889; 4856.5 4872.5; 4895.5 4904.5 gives 2.8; 8.05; 6.76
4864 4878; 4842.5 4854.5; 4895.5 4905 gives 0.7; 5.88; 6.75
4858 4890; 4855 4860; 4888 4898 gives -1.6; 6.94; 6.3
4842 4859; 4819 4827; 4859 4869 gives 5.0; 6.62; 9.4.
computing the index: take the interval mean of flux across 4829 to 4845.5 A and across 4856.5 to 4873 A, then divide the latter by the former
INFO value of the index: 1.23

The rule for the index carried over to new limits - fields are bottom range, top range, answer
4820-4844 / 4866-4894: 0.90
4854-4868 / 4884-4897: 0.71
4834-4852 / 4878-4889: 0.94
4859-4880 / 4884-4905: 0.83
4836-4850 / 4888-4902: 1.03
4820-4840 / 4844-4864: 1.15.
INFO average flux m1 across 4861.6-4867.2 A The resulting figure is 8.48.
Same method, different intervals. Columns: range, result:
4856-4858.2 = 5.91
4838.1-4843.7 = 6.68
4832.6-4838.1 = 6.46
